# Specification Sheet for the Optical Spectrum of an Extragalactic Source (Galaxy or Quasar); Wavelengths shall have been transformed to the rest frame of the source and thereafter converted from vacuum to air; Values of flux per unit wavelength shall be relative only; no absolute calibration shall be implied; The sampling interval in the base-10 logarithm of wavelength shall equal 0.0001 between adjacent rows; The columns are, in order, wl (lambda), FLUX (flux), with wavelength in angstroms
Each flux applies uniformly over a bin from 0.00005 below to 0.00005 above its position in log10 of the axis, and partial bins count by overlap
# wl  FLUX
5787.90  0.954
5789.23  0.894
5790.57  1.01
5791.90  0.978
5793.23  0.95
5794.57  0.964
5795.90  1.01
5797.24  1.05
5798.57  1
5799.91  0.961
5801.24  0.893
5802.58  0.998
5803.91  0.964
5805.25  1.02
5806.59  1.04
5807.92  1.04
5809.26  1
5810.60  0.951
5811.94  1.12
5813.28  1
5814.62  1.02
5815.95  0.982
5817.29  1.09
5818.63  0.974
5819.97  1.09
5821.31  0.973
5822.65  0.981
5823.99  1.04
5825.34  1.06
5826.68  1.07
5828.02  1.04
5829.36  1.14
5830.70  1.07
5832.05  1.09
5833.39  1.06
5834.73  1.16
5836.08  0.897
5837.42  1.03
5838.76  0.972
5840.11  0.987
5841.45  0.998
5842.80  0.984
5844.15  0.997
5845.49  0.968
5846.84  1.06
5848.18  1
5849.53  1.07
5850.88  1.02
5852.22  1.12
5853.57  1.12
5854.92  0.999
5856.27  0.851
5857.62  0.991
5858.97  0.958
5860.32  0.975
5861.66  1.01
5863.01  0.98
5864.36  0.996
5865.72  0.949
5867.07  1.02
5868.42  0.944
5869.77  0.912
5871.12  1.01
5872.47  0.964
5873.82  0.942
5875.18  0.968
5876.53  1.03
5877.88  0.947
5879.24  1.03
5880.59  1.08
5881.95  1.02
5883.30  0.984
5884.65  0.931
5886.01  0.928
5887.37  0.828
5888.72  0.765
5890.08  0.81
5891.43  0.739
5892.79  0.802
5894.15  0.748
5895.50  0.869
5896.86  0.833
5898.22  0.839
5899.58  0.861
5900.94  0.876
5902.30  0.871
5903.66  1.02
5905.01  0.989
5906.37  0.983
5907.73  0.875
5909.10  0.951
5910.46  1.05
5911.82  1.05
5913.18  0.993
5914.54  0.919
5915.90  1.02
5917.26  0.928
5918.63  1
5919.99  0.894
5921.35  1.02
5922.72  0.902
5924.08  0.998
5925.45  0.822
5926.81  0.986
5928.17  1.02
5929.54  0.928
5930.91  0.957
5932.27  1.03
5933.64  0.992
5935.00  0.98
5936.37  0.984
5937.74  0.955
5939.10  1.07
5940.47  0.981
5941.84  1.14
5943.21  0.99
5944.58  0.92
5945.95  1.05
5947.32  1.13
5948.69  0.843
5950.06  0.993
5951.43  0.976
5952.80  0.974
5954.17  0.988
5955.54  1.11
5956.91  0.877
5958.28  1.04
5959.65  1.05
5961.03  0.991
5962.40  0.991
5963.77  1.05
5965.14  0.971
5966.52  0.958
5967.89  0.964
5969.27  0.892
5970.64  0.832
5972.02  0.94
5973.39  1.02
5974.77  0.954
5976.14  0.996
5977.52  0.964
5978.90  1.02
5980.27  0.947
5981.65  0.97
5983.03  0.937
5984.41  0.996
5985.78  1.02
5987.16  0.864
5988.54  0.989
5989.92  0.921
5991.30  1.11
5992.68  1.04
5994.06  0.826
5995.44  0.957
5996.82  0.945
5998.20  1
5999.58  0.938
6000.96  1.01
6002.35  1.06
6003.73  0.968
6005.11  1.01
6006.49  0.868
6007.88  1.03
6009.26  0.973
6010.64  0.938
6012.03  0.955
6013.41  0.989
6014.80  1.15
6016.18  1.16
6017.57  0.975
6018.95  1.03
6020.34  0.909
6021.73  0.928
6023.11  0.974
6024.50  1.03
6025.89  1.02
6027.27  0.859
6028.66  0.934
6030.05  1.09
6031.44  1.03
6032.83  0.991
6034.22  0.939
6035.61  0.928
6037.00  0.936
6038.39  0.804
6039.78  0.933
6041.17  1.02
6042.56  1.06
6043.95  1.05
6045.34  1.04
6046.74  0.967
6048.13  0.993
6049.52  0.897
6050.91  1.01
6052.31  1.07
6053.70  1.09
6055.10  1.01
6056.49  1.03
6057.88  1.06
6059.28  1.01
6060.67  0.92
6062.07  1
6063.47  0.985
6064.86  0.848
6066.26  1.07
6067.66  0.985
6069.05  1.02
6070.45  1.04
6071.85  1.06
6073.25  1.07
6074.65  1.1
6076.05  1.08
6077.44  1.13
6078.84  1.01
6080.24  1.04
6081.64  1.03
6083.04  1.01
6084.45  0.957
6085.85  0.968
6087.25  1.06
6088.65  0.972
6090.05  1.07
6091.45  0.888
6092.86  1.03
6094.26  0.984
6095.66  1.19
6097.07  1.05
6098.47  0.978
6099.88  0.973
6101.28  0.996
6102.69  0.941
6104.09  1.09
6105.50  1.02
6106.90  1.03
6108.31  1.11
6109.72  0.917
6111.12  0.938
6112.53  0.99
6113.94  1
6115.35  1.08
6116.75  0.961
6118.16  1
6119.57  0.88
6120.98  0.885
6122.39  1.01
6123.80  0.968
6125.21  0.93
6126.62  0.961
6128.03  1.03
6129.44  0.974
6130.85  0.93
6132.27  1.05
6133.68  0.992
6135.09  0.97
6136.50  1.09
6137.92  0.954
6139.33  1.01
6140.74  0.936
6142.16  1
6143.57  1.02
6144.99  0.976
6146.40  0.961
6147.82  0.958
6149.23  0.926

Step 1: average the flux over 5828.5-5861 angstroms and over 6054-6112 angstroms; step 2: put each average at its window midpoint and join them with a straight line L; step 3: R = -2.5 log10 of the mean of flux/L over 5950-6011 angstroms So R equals 0.05 mag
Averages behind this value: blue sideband 1.02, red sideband 1.02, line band 0.975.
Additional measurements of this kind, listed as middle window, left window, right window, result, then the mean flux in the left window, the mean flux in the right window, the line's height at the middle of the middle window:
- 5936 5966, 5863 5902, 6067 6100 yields -0.05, 0.916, 1.03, 0.955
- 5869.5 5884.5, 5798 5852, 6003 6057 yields 0.02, 1.02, 0.989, 1.01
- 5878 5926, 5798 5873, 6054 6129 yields 0.10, 1.01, 1.01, 1.01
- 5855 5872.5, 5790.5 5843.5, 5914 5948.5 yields 0.04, 1.02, 0.983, 1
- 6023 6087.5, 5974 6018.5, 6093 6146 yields -0.01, 0.984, 0.995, 0.989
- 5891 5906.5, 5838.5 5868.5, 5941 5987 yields 0.15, 1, 0.983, 0.993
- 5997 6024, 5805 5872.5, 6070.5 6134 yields 0.02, 1.02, 1.01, 1.01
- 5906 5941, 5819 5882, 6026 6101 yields 0.04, 1.01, 1.01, 1.01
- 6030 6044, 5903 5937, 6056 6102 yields 0.04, 0.972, 1.02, 1.01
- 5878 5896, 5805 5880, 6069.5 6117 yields 0.14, 1.01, 1.02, 1.01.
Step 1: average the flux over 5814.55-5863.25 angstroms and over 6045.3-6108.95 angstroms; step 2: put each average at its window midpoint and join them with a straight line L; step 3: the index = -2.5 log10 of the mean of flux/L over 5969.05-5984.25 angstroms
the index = 0.07 mag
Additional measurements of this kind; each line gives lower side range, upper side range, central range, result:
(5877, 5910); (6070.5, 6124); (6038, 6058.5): -0.02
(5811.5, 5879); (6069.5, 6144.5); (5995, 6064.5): 0.02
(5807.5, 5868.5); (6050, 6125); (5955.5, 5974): 0.05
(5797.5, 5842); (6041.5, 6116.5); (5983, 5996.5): 0.06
